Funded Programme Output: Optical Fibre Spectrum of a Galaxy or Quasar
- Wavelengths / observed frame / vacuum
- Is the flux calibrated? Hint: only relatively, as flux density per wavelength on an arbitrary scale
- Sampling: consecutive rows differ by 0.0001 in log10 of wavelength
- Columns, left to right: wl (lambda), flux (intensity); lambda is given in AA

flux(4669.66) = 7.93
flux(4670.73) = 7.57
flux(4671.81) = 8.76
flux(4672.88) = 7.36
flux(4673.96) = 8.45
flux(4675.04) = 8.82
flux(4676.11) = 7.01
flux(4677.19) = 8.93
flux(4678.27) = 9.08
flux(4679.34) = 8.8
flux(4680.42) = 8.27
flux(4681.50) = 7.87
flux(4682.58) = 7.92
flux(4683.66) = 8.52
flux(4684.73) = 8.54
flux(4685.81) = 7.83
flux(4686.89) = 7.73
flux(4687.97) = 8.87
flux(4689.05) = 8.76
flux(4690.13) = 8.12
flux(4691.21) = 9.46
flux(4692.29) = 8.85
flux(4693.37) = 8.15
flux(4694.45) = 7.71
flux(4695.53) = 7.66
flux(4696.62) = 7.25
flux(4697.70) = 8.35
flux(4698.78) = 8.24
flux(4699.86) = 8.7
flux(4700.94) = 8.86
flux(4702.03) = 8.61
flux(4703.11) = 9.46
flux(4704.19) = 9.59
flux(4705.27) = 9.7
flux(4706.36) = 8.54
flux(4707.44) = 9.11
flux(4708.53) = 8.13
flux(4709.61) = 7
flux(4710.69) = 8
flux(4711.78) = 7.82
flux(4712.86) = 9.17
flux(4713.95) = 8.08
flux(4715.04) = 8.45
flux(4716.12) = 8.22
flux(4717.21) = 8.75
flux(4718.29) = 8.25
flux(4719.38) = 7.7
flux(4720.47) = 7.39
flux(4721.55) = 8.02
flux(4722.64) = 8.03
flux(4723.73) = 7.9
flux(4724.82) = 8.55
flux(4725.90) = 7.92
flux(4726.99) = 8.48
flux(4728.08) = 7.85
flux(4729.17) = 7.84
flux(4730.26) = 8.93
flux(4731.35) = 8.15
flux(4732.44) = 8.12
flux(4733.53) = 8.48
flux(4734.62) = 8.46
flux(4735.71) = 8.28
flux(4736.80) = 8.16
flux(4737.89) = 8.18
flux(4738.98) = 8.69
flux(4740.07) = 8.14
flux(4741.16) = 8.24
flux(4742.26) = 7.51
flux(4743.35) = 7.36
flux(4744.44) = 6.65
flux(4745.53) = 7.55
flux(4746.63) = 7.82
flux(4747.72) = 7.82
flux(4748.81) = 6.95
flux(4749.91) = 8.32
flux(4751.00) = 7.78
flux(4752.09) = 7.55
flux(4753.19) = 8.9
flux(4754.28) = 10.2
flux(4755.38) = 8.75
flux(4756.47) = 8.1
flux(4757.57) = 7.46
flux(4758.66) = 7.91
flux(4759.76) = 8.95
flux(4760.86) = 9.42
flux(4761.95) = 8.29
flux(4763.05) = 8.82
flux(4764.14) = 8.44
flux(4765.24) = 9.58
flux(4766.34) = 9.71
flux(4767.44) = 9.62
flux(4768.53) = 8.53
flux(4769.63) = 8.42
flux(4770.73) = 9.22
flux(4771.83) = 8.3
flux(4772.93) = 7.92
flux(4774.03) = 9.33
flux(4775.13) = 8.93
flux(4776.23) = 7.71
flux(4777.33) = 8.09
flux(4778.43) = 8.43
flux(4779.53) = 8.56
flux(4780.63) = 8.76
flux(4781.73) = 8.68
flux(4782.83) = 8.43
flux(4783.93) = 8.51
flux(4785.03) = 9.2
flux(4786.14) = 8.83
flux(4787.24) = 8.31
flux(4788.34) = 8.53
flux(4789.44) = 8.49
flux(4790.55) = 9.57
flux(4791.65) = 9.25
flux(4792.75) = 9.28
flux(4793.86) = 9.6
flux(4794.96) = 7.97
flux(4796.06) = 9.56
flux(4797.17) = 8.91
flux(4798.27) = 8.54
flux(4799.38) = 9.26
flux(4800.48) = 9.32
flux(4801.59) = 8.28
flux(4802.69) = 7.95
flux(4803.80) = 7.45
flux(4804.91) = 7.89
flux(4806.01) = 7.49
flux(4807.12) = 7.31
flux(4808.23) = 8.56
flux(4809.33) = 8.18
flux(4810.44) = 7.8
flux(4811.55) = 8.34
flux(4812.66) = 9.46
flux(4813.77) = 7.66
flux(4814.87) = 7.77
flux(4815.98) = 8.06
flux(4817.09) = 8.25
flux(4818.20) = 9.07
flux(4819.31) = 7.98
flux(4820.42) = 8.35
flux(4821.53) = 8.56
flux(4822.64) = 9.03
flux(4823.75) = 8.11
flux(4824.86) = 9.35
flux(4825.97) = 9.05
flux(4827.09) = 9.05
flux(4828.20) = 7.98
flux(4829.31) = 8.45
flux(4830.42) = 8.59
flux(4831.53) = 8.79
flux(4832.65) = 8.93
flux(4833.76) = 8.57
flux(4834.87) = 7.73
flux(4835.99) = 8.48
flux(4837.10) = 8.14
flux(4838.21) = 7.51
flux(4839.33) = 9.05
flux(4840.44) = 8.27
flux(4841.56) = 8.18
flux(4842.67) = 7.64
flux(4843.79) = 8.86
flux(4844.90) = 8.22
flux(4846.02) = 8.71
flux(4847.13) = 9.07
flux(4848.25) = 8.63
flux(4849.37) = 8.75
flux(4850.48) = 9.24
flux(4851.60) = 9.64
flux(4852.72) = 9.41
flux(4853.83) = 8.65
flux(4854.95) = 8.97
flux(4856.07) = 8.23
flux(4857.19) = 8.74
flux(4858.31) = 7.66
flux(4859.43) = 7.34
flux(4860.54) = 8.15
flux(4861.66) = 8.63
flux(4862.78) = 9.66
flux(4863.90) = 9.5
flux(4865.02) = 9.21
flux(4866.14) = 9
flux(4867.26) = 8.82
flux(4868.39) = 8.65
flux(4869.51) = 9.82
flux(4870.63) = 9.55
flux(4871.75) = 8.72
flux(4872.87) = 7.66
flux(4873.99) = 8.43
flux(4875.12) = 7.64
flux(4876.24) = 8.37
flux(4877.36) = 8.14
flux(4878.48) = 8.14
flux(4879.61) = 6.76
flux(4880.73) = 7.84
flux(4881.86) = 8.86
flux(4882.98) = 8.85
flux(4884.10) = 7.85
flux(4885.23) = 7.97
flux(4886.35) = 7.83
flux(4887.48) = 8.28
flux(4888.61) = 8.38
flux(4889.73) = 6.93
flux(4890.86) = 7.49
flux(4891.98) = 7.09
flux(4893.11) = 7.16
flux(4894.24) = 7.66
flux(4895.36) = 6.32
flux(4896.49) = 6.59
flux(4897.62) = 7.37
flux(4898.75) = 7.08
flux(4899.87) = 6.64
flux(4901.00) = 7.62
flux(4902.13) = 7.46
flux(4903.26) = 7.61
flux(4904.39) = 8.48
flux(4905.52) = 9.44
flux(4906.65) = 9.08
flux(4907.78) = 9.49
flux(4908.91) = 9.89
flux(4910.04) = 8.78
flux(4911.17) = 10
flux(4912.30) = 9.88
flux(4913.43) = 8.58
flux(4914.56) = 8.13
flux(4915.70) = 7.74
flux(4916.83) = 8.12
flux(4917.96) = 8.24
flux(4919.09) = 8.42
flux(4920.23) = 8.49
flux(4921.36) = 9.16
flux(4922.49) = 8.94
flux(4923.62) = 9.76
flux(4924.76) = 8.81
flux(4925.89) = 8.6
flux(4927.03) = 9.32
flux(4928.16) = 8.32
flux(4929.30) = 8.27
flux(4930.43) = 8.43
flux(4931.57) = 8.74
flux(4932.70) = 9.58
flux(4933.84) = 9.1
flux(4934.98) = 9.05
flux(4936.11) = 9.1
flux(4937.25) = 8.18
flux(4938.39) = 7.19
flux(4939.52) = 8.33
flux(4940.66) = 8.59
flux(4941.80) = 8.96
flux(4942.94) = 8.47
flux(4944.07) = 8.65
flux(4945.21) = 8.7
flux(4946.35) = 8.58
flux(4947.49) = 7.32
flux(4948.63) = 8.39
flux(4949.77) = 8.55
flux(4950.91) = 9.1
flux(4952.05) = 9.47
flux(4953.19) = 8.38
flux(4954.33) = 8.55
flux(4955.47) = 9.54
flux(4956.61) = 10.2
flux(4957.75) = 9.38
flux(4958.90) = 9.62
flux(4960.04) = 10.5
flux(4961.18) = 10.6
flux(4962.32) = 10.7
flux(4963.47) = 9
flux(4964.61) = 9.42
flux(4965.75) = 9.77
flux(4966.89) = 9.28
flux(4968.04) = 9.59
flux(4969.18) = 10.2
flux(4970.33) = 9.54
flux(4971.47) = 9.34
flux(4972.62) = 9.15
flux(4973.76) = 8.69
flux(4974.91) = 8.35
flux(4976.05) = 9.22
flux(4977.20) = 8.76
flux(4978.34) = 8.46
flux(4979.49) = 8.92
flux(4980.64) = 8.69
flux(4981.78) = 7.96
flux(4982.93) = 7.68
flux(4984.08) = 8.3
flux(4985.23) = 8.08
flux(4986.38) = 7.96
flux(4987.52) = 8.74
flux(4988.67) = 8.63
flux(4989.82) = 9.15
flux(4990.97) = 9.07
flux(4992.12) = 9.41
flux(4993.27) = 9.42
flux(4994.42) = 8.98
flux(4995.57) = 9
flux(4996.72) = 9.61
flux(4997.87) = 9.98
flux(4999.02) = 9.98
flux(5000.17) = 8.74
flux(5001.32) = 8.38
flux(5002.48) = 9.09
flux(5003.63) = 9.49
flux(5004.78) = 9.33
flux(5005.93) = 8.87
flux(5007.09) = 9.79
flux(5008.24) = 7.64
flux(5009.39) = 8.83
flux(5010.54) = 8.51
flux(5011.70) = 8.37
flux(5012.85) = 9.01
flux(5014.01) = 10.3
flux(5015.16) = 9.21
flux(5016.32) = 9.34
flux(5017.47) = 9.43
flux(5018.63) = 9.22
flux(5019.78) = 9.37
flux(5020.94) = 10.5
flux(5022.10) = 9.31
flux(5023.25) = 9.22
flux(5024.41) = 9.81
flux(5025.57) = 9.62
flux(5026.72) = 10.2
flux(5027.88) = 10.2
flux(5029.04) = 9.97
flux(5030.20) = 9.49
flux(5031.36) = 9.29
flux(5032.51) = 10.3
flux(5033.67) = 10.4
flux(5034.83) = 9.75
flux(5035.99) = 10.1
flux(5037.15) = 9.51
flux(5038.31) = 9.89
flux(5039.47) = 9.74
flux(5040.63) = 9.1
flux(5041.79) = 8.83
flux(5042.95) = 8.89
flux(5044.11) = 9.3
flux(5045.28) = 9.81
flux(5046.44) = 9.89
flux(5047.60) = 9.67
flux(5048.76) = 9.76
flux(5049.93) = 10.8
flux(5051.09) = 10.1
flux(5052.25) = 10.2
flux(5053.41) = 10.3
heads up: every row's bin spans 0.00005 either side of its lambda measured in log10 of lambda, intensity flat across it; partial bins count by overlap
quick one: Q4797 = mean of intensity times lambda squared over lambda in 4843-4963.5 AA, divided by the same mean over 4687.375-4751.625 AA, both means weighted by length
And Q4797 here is 1.13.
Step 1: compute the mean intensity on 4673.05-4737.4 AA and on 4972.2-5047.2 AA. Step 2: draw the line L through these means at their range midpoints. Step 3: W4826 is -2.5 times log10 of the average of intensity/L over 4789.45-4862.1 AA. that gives 0.02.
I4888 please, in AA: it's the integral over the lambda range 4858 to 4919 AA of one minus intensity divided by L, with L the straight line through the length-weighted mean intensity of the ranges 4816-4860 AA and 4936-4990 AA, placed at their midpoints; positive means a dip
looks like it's 3.2 AA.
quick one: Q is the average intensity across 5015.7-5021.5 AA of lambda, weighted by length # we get 9.56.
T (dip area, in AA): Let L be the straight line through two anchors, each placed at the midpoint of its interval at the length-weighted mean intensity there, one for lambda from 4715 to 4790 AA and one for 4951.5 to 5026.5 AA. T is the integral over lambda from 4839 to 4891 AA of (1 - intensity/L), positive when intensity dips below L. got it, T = 1.6 AA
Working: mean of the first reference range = 8.35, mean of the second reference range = 9.18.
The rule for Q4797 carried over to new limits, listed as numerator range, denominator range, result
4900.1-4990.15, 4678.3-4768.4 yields 1.16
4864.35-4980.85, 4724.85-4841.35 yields 1.08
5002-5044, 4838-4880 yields 1.18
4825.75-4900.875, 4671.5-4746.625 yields 1.07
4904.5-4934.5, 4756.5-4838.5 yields 1.09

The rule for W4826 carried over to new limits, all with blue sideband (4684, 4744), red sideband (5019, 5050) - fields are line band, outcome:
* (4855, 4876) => 0.04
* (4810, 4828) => 0.03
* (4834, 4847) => 0.07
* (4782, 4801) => -0.03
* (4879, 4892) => 0.15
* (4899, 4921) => 0.08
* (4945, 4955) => 0.09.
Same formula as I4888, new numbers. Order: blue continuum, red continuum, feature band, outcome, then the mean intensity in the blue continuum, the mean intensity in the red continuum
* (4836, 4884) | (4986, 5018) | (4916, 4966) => -0.30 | 8.55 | 9.09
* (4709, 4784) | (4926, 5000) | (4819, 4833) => -0.16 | 8.3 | 8.97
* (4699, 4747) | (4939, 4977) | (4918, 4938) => 0.50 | 8.25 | 9.15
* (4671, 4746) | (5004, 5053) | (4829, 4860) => 1.03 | 8.26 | 9.55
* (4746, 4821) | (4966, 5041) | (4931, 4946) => 0.58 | 8.51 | 9.23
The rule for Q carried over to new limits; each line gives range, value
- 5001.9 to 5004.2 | 9.28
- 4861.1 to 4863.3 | 9.13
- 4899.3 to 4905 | 7.58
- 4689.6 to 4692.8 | 8.81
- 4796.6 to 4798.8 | 8.73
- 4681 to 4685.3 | 8.22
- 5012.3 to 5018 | 9.46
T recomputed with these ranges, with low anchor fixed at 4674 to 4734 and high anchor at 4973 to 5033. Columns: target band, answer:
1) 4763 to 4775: -0.6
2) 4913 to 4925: 0.4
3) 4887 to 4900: 2.3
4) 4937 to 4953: 0.9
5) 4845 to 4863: 0.1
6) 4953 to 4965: -0.9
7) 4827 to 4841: 0.4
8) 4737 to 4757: 1.0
